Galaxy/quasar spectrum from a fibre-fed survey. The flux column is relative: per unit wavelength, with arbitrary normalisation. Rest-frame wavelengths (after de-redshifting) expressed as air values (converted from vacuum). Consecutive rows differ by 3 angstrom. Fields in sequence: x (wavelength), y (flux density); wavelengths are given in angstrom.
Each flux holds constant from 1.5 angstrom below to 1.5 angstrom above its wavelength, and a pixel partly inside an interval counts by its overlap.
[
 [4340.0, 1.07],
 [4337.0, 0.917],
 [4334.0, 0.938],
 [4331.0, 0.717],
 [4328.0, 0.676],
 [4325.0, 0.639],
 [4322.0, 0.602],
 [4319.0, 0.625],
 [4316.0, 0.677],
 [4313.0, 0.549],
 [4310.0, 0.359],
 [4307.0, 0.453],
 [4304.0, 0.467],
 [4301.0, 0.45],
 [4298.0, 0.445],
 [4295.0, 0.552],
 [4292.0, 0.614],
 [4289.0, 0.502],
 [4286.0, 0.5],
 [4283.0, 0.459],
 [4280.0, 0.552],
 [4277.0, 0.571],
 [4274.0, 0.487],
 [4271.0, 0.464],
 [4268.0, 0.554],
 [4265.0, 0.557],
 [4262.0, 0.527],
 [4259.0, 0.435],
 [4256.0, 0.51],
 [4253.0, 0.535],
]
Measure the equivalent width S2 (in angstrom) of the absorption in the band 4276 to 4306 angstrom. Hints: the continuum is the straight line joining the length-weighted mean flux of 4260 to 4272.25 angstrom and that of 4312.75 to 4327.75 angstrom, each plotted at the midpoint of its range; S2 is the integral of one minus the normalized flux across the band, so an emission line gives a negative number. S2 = 3.2 angstrom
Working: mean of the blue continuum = 0.523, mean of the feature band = 0.509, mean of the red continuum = 0.629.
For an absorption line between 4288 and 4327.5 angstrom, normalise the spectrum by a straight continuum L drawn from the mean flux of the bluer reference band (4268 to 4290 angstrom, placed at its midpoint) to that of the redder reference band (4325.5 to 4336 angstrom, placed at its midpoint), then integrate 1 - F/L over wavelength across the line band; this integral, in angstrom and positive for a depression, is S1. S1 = 7.0 angstrom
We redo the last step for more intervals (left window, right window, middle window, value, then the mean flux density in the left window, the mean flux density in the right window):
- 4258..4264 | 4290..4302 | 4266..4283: -0.7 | 0.491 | 0.517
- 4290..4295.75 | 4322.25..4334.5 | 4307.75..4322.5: 2.5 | 0.58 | 0.712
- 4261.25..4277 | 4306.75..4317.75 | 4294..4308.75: 1.4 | 0.522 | 0.519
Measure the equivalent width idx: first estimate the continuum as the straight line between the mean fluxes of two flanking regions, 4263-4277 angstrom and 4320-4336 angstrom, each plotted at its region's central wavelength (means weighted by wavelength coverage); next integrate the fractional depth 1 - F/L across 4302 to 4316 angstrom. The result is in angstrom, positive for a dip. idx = 3.7 angstrom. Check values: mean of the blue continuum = 0.522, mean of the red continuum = 0.718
